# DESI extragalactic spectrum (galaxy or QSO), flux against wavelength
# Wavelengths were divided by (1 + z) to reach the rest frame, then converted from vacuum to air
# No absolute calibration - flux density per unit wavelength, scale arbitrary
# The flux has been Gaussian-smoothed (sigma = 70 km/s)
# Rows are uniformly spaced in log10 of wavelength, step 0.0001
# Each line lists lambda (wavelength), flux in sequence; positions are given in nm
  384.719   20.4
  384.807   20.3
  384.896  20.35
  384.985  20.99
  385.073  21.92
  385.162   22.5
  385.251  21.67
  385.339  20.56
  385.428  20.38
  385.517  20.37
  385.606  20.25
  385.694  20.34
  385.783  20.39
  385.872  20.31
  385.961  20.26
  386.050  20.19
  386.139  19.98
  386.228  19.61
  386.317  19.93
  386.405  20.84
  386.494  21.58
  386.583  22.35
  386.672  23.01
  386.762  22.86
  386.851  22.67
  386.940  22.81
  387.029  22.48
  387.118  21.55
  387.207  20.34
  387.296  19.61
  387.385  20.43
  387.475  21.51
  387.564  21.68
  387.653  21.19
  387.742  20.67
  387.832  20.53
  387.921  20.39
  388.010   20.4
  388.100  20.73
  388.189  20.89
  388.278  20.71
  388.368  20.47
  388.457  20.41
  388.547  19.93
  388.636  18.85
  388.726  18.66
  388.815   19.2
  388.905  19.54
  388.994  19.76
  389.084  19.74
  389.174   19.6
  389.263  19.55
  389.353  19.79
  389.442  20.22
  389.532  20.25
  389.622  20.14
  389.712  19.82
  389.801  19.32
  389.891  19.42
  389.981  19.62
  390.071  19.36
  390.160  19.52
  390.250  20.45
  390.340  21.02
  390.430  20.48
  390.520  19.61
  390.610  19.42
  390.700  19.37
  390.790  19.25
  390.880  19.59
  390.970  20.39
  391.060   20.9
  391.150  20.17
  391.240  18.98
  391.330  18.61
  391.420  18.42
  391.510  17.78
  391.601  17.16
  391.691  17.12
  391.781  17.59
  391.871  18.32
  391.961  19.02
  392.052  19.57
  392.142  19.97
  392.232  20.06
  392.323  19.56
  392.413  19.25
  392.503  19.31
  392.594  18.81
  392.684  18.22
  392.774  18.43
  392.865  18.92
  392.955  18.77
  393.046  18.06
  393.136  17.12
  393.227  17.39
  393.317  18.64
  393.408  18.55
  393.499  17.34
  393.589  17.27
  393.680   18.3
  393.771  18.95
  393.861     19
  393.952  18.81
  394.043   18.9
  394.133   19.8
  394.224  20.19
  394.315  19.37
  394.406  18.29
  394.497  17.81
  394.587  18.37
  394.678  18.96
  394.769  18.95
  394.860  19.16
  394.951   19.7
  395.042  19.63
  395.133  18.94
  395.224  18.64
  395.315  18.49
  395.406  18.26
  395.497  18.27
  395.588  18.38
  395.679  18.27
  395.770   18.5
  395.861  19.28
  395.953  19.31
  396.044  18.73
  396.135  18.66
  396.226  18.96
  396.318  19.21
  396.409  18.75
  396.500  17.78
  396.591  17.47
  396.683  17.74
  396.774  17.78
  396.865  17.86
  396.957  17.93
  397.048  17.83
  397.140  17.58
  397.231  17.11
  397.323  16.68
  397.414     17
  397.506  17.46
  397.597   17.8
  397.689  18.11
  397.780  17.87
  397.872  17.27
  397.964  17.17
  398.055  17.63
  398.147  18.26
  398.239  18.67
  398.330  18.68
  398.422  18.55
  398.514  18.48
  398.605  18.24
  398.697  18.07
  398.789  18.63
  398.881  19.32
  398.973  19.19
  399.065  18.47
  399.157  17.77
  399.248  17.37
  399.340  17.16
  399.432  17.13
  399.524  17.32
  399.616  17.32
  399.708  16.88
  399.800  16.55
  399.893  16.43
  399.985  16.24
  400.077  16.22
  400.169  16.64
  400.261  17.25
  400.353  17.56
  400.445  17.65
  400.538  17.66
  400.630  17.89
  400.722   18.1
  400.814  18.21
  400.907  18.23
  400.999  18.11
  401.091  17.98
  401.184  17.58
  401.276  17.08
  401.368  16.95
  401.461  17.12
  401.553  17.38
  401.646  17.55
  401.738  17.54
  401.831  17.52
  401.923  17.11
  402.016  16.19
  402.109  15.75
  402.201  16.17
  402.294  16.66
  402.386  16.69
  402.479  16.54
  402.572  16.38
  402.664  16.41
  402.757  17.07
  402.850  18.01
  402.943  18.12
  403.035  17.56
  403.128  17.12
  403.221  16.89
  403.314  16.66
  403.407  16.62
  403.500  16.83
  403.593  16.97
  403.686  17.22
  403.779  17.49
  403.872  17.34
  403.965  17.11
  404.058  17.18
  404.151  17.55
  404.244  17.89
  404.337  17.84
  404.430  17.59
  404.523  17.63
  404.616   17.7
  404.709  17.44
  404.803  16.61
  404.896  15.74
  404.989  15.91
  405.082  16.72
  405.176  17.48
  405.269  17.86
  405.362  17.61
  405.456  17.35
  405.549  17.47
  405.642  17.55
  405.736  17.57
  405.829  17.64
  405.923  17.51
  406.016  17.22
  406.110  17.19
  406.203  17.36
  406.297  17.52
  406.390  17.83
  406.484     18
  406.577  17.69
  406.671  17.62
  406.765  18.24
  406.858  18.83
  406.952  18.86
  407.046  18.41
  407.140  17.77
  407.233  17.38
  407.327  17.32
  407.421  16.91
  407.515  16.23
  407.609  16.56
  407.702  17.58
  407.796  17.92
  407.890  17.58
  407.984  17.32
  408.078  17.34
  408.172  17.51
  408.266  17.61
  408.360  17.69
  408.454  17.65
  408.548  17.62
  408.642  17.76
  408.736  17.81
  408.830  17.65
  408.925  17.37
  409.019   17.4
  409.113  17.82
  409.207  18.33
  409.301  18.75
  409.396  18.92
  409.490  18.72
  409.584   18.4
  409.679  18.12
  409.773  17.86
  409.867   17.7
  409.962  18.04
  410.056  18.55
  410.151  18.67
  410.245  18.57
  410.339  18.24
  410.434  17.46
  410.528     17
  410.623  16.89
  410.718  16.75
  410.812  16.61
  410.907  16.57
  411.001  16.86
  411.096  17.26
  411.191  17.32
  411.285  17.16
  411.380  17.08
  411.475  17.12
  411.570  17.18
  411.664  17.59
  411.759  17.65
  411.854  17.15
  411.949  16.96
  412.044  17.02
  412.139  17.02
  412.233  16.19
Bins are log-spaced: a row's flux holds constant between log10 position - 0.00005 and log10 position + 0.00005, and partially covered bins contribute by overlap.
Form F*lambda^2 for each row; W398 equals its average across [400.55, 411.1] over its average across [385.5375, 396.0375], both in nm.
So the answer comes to 1.0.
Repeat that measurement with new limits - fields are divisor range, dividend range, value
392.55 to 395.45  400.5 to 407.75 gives 0.98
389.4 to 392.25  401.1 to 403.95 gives 0.93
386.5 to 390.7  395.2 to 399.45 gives 0.93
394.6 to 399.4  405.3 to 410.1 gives 1.02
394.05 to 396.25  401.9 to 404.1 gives 0.93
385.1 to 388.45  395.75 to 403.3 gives 0.90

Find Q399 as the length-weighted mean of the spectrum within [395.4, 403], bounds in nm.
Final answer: 17.7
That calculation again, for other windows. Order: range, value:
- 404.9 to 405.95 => 17.3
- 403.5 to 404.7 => 17.4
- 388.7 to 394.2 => 19.1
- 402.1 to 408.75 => 17.3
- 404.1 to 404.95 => 17.3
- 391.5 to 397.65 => 18.5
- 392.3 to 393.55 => 18.4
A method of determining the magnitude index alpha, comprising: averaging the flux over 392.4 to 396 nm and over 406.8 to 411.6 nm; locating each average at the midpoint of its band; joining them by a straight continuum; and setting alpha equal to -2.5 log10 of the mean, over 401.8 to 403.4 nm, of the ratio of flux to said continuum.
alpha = 0.08 mag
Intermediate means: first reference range 18.7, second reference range 17.6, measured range 16.9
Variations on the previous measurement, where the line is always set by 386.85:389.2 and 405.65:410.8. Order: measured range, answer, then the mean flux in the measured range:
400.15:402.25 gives 0.08 mag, 17.4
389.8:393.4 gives 0.05 mag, 19.1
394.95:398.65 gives 0.06 mag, 18.2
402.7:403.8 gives 0.08 mag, 17.2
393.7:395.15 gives 0.03 mag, 19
